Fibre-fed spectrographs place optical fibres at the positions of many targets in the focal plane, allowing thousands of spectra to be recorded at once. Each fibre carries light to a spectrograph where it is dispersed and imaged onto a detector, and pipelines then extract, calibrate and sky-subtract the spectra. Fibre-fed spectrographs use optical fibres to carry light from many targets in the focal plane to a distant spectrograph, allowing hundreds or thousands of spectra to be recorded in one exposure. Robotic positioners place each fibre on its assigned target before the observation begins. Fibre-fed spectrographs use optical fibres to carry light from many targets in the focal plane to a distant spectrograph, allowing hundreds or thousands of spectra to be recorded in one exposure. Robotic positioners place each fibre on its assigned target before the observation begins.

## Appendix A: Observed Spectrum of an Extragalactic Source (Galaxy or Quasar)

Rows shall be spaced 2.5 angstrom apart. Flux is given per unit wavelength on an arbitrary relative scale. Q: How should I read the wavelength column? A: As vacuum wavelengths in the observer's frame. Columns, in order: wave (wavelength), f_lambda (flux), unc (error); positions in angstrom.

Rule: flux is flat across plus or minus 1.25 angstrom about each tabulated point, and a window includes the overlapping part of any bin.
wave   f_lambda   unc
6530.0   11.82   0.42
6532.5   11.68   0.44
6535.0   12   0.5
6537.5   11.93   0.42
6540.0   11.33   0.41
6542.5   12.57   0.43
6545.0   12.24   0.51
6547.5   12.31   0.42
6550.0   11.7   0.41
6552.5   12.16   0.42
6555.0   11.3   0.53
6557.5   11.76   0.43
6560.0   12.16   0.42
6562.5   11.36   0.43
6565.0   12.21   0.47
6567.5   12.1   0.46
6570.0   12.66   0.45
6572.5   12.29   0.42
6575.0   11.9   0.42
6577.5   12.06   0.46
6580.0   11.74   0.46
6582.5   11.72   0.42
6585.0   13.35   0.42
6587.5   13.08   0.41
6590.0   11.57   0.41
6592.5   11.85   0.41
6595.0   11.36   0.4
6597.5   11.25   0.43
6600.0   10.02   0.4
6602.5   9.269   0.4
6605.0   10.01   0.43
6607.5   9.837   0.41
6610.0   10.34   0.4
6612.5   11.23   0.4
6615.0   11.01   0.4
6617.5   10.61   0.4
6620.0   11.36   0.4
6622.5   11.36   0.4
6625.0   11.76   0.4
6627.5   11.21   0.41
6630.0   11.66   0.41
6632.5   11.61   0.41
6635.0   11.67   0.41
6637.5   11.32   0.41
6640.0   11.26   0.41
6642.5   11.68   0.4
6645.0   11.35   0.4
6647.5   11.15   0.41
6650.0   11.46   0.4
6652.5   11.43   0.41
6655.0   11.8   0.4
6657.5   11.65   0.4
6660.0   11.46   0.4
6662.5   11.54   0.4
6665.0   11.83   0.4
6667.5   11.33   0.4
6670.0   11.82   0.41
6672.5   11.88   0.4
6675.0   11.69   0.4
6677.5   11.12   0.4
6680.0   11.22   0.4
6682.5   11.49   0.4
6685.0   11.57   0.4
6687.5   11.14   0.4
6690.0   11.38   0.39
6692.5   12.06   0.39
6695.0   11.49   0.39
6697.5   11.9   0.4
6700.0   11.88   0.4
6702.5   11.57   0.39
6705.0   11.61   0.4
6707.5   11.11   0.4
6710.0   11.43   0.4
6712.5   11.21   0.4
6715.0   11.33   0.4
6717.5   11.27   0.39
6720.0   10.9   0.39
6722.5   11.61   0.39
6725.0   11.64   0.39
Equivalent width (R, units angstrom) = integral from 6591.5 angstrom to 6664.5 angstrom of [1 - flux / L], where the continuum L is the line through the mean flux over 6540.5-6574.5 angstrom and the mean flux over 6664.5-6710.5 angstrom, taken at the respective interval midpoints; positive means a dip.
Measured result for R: 3.8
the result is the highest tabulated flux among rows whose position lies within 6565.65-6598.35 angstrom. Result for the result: 13.35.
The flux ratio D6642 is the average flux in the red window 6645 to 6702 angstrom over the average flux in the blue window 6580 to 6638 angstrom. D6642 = 1.0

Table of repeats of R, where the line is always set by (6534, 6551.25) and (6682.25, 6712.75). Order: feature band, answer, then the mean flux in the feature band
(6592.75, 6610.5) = 2.2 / 10.4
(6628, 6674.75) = 0.5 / 11.5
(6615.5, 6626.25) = 0.5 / 11.3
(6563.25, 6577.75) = -0.3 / 12.2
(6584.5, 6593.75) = -0.4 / 12.4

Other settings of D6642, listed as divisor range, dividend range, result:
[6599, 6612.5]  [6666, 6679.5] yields 1.15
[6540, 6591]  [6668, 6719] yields 0.95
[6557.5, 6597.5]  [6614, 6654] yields 0.94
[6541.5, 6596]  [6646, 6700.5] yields 0.96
